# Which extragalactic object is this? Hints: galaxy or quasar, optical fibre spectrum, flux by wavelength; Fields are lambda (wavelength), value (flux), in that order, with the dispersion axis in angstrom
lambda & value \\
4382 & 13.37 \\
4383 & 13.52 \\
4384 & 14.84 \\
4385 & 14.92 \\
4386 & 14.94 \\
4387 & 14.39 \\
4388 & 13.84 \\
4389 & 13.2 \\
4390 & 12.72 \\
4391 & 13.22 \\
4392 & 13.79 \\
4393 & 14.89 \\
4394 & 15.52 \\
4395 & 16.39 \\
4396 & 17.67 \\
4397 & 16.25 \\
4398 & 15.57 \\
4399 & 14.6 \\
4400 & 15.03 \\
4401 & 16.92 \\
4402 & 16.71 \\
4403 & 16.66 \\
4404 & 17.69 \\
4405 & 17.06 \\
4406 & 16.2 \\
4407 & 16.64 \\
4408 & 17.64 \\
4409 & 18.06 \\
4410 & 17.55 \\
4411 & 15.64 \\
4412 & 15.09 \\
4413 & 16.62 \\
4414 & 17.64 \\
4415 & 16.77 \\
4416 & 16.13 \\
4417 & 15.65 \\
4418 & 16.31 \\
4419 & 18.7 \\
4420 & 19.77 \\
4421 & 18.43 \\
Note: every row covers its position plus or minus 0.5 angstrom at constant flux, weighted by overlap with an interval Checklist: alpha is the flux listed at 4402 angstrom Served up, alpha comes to 16.71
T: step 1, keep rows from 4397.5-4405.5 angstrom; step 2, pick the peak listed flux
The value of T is 17.69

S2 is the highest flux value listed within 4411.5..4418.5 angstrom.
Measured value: 17.64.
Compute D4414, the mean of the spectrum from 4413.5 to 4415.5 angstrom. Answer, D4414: 17.2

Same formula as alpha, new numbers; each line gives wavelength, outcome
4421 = 18.43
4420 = 19.77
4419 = 18.7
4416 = 16.13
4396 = 17.67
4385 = 14.92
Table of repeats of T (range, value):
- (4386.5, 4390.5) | 14.39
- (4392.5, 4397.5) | 17.67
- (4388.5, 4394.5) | 15.52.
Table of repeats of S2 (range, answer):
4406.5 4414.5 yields 18.06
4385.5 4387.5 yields 14.94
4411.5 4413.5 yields 16.62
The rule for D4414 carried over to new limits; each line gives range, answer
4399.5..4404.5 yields 16.6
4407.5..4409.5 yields 17.9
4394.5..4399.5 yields 16.1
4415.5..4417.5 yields 15.9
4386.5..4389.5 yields 13.8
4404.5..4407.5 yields 16.6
